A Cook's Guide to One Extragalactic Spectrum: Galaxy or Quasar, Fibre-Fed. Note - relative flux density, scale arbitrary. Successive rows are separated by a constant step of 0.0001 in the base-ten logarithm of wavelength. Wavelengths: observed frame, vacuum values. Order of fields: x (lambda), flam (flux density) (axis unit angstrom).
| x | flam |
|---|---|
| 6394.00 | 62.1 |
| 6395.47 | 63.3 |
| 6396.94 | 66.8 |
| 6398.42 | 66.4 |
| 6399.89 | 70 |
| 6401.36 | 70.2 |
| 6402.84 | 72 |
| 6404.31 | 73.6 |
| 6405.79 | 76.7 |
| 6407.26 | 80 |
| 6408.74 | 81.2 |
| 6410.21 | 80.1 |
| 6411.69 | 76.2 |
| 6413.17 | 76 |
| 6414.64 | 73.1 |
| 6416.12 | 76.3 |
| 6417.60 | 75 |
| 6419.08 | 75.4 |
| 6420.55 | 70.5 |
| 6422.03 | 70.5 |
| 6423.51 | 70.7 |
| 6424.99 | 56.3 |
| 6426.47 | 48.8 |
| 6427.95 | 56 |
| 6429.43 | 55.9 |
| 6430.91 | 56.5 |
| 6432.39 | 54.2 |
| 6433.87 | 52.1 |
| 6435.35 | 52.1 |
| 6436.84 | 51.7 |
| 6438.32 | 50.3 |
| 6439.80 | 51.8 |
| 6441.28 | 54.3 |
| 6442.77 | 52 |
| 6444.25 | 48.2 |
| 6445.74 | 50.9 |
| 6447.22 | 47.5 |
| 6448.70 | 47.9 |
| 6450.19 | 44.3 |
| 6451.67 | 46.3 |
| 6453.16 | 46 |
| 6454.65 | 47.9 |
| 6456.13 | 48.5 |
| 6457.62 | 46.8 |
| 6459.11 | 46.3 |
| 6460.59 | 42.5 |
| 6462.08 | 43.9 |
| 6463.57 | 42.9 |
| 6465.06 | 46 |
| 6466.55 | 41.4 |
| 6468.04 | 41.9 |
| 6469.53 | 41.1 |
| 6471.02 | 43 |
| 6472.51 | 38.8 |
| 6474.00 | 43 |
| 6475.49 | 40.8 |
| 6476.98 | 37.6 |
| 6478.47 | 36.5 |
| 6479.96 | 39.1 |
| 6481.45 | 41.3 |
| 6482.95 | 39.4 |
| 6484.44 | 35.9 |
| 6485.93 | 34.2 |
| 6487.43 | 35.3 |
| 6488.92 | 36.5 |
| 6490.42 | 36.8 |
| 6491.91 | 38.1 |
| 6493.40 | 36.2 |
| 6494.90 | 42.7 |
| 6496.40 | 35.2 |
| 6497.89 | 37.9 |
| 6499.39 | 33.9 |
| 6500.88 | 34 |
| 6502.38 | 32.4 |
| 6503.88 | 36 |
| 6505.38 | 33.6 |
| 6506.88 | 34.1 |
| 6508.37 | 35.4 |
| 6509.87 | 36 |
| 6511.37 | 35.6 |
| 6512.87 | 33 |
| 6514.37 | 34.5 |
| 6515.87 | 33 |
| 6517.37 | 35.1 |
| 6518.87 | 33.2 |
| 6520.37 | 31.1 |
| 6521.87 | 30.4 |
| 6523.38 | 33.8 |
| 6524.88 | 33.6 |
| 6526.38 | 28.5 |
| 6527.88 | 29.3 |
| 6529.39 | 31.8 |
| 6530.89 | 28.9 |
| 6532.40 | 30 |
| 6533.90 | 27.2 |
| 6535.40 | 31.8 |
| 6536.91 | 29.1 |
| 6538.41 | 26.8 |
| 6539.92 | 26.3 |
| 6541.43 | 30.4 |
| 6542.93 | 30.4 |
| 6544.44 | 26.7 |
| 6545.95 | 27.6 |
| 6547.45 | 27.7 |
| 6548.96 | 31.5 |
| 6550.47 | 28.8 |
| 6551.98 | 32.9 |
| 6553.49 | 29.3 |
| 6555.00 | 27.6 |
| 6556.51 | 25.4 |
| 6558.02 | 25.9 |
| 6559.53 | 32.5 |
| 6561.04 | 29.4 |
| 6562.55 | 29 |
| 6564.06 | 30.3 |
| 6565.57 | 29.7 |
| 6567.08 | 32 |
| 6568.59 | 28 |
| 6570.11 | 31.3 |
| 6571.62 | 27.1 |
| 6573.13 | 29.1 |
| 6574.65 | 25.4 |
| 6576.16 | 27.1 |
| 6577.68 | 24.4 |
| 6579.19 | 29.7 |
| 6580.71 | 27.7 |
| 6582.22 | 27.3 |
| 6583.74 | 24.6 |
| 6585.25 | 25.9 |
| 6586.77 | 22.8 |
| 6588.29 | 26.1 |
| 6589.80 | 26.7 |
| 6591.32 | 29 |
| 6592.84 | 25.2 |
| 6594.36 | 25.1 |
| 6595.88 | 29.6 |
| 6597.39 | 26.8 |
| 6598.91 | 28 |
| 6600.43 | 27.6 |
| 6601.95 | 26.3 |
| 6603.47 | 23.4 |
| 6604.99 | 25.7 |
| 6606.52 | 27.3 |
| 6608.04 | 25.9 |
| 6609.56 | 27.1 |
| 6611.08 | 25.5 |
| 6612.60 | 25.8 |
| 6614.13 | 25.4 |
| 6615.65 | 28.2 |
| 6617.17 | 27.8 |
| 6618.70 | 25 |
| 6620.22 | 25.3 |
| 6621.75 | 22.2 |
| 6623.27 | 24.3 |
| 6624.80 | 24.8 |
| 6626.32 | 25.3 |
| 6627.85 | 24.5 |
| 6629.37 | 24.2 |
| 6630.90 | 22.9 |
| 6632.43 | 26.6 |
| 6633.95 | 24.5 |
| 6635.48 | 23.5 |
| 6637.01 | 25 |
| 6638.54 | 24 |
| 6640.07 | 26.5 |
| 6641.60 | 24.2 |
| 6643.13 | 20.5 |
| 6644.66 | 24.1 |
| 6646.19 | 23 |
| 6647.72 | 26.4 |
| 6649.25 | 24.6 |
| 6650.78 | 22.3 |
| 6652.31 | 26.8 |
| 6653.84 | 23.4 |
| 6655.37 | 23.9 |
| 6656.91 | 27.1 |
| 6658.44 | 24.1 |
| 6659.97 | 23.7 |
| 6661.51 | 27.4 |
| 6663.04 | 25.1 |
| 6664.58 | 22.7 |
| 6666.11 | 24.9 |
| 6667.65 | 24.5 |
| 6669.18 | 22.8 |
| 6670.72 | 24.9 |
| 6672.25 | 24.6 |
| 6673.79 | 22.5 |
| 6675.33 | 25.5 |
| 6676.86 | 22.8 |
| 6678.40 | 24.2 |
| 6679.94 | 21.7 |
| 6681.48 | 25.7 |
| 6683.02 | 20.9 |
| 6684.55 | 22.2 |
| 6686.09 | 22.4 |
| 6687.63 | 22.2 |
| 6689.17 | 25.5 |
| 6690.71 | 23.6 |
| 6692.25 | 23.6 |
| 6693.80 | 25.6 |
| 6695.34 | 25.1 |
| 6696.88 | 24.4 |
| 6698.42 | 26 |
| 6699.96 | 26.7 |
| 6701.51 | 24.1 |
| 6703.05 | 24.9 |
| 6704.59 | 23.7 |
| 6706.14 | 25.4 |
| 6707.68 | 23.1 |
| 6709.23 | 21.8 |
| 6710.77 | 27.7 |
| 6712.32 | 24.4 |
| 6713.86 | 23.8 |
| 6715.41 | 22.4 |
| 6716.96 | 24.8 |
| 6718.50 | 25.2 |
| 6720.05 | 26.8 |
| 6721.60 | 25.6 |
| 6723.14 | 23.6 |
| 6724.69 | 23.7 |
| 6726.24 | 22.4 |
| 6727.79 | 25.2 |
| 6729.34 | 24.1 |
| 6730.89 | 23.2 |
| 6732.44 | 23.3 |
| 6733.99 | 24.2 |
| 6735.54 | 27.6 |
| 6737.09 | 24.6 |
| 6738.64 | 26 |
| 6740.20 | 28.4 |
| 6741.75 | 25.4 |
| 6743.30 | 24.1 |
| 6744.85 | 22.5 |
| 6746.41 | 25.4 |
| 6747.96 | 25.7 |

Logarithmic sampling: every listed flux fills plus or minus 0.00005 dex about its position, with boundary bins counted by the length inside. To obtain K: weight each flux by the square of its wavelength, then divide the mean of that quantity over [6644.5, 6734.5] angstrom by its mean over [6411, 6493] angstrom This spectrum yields 0.5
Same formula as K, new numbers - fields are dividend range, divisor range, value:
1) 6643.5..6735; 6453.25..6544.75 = 0.71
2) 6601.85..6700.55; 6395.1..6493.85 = 0.49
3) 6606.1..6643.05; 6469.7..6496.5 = 0.68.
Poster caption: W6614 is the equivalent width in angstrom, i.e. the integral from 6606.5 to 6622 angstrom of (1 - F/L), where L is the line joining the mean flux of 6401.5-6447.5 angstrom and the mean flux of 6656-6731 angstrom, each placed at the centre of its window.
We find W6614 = 4.3 angstrom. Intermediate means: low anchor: 63.6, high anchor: 24.3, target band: 26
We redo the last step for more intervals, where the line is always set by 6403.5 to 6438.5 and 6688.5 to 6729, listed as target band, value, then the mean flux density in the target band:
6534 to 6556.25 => 8.94 angstrom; 28.9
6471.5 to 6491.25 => 6.69 angstrom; 38.2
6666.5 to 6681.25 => 2.89 angstrom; 23.8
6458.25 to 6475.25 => 4.85 angstrom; 42.8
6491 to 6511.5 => 7.11 angstrom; 35.8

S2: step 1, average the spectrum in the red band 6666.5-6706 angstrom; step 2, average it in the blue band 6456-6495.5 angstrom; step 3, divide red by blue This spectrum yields 0.59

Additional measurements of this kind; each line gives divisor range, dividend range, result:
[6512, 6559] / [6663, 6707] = 0.80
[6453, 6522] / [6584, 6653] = 0.66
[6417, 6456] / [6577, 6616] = 0.48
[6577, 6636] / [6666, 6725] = 0.94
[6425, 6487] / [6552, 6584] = 0.62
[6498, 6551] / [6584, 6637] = 0.81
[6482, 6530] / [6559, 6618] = 0.79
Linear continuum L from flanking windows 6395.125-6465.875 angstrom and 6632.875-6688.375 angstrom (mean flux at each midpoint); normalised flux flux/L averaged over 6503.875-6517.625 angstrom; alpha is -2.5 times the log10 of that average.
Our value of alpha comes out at 0.33 mag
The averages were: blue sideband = 59.3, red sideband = 24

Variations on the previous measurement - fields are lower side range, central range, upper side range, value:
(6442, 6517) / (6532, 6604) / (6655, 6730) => 0.20 mag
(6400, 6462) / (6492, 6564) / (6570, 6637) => 0.27 mag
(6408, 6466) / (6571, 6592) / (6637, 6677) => 0.31 mag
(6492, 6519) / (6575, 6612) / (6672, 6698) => 0.12 mag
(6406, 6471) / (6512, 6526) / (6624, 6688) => 0.32 mag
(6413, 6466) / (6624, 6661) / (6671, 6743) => 0.28 mag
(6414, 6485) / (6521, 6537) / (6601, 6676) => 0.29 mag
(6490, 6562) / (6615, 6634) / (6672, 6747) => 0.11 mag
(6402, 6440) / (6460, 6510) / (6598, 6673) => 0.37 mag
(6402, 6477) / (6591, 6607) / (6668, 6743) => 0.36 mag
